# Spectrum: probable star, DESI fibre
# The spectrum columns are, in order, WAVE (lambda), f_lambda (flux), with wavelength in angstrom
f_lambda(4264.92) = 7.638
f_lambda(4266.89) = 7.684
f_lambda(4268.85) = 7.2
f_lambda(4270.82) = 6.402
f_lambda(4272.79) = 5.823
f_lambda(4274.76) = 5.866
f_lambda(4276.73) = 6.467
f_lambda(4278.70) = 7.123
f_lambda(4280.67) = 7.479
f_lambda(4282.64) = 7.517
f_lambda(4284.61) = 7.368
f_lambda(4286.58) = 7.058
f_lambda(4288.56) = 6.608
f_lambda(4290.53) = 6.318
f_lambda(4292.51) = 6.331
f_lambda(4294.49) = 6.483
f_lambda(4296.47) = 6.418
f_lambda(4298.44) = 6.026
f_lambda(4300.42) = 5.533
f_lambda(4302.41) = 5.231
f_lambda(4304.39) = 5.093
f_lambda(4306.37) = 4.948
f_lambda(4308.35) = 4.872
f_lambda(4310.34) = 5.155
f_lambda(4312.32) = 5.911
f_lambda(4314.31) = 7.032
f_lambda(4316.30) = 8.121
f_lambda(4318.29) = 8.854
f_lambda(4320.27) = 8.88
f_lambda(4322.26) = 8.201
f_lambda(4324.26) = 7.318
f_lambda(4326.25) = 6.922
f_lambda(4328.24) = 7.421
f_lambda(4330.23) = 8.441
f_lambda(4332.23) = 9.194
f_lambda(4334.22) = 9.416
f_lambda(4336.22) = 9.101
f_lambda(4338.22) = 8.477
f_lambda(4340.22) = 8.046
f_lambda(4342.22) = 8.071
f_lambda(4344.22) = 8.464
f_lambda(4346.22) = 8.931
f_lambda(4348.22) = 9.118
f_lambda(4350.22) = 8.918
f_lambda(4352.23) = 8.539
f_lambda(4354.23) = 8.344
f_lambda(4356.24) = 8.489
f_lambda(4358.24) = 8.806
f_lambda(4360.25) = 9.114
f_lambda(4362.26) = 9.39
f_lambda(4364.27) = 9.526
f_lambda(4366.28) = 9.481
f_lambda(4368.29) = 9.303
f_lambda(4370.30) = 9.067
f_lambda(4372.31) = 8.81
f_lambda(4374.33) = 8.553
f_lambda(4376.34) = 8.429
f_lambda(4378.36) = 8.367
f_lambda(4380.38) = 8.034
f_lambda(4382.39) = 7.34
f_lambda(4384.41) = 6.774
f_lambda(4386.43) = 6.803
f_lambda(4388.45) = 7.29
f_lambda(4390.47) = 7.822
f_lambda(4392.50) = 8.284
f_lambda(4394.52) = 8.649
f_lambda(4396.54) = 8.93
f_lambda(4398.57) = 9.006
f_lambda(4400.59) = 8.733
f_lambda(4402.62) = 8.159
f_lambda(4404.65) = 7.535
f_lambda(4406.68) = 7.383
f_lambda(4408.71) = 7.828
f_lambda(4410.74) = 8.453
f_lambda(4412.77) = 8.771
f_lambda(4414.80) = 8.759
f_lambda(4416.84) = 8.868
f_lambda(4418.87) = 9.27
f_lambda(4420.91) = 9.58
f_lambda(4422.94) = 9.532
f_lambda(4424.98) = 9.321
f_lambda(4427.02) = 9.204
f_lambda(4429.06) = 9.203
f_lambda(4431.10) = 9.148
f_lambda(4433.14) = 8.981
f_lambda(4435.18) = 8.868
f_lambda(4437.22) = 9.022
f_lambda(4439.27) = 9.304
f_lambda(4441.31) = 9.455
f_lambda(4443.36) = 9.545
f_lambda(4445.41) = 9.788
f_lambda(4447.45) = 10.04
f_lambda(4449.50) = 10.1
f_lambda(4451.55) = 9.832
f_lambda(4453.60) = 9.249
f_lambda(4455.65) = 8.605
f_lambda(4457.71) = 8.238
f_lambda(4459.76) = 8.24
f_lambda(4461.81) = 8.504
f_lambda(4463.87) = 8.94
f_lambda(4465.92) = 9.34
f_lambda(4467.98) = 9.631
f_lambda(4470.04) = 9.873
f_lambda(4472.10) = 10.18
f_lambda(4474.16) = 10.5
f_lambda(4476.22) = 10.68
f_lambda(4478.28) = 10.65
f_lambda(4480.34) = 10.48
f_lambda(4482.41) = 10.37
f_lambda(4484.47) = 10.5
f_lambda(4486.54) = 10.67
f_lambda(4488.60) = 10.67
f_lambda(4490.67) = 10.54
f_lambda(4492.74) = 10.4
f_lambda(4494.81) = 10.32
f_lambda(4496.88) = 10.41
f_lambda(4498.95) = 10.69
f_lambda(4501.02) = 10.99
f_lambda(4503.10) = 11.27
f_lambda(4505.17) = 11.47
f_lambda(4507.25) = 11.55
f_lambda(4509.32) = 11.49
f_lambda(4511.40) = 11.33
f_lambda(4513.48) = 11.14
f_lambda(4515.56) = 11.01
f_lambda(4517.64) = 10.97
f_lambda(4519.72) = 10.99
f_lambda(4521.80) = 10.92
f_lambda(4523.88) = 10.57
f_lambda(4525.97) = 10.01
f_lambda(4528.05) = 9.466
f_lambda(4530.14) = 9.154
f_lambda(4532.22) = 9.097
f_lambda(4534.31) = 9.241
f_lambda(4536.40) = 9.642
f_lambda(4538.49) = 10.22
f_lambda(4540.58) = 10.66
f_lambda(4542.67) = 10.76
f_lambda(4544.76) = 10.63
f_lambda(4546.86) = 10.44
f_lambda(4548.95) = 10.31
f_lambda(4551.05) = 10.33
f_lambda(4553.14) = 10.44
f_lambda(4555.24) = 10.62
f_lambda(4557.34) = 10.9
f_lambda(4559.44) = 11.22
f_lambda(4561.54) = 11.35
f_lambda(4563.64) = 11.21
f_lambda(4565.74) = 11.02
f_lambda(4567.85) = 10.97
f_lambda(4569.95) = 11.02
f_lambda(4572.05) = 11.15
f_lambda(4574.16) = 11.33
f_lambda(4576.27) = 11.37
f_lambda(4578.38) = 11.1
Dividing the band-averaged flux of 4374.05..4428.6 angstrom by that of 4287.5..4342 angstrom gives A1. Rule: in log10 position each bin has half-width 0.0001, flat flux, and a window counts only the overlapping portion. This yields 1.18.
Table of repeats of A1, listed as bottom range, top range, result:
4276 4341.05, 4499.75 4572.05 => 1.51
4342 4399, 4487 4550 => 1.24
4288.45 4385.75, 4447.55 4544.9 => 1.31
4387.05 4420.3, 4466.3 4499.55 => 1.24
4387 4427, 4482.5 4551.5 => 1.24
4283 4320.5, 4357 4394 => 1.31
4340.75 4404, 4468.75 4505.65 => 1.25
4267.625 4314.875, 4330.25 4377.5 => 1.41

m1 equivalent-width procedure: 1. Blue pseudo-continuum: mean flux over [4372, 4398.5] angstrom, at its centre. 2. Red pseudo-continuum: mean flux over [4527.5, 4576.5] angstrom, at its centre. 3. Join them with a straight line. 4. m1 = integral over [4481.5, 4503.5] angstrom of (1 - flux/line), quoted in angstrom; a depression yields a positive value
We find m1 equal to -2.2 angstrom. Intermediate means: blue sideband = 8.02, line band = 10.6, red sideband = 10.5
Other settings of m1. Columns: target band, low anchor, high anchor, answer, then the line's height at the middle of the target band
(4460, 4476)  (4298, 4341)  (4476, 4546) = 0.4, 9.8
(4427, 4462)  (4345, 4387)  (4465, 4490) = 2.1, 9.8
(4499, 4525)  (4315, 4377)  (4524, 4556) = -3.3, 9.87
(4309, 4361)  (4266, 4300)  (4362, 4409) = -4.5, 7.51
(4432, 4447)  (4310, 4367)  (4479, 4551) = 0.5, 9.61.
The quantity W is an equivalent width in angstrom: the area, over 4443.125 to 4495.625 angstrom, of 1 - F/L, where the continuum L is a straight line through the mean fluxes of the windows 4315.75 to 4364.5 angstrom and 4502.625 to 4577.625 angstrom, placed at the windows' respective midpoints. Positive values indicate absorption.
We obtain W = 0.5 angstrom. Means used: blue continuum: 8.55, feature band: 9.85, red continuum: 10.7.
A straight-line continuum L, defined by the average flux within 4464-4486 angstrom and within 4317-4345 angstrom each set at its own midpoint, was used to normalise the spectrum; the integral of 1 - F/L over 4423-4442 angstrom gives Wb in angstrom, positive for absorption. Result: 0.9 angstrom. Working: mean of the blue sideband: 8.34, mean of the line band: 9.18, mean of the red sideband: 10.2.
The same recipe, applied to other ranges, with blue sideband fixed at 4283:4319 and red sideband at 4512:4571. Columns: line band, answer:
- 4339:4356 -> -3.4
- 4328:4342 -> -3.5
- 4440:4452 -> -1.3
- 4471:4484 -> -1.5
